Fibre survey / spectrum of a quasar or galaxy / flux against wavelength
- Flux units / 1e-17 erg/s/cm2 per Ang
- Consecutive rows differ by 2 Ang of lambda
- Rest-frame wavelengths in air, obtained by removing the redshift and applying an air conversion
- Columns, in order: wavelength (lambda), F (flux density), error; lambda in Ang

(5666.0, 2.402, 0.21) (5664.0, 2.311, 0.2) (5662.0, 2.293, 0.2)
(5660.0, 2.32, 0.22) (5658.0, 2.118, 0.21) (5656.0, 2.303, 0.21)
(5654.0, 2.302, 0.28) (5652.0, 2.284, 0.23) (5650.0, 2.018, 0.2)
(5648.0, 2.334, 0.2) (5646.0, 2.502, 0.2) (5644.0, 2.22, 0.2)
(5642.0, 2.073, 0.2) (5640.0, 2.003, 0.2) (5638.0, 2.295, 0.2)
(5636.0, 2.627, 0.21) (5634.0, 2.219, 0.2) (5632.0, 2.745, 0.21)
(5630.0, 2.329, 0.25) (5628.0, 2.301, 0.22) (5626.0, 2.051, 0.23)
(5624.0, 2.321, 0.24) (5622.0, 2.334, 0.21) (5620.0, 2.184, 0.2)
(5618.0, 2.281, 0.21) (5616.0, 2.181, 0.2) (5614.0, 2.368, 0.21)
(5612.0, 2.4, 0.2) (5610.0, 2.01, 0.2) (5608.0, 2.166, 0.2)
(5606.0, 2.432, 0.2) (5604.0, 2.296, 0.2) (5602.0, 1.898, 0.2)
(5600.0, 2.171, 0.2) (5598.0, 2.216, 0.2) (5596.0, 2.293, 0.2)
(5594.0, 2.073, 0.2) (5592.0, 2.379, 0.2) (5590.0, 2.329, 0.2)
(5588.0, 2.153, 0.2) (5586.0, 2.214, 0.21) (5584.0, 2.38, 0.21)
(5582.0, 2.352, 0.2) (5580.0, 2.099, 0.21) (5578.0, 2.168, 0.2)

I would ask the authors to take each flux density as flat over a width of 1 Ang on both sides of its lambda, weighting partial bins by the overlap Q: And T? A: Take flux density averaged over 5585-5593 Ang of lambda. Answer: 2.27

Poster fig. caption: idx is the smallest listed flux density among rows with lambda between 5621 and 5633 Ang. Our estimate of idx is 2.051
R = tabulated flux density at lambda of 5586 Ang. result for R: 2.214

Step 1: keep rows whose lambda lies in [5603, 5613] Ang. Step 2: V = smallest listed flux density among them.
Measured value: 2.01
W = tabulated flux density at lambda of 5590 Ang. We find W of 2.329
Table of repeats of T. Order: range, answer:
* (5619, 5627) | 2.22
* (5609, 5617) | 2.24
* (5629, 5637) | 2.48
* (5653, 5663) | 2.27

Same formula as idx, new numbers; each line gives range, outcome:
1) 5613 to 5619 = 2.181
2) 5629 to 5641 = 2.003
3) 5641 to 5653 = 2.018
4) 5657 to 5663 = 2.118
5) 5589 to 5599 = 2.073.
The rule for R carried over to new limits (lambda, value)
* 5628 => 2.301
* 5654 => 2.302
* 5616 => 2.181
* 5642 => 2.073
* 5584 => 2.38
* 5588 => 2.153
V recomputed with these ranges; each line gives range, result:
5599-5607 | 1.898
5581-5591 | 2.153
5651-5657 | 2.284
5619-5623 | 2.184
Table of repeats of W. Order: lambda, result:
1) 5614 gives 2.368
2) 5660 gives 2.32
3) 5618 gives 2.281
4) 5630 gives 2.329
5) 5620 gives 2.184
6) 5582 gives 2.352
